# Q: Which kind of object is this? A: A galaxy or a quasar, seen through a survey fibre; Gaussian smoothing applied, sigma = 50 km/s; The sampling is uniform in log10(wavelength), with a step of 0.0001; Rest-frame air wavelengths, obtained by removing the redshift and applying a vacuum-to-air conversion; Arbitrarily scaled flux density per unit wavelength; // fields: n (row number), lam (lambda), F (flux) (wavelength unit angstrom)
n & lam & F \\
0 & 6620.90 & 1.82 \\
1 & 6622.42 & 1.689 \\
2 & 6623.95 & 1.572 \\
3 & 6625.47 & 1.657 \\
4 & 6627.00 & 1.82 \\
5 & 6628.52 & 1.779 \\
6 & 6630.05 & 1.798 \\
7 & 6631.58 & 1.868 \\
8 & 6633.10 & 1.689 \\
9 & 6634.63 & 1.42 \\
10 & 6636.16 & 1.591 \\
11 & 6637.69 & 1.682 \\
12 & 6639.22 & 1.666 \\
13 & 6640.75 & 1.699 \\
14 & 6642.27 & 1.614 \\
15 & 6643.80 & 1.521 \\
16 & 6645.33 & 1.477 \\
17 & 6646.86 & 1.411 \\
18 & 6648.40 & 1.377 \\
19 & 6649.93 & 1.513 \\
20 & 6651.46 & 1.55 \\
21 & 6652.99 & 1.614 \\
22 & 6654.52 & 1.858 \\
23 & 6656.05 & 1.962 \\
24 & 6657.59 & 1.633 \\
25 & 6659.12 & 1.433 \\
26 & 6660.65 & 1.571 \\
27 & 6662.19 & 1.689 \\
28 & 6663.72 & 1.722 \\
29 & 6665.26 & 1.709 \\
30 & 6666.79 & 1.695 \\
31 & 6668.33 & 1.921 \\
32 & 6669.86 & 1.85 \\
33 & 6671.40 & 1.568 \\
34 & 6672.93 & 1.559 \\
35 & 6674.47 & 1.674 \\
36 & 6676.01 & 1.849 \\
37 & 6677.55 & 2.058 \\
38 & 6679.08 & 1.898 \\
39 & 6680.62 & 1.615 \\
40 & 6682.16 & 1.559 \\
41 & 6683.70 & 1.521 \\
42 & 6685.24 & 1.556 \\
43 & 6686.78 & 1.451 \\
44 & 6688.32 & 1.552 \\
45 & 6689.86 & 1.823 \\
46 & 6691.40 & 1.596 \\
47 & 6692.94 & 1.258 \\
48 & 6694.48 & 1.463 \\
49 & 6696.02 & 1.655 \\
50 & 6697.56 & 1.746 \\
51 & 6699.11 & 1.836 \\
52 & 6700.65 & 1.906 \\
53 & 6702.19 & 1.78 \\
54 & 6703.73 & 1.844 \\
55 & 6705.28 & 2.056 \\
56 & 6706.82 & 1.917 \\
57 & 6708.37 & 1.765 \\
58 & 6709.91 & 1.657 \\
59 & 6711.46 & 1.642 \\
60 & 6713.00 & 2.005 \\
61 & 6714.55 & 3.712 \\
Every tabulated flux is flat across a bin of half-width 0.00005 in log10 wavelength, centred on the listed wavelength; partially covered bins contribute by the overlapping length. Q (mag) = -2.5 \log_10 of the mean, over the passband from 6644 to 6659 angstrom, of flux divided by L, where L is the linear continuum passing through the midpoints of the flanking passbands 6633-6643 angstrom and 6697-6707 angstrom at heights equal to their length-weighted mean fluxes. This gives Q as 0.06 mag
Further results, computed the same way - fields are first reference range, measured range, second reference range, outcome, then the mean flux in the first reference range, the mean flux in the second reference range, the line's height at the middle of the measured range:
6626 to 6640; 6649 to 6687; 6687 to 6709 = 0.02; 1.7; 1.72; 1.71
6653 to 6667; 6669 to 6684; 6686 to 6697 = -0.07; 1.69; 1.55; 1.62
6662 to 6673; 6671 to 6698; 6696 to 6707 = 0.10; 1.73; 1.85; 1.79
